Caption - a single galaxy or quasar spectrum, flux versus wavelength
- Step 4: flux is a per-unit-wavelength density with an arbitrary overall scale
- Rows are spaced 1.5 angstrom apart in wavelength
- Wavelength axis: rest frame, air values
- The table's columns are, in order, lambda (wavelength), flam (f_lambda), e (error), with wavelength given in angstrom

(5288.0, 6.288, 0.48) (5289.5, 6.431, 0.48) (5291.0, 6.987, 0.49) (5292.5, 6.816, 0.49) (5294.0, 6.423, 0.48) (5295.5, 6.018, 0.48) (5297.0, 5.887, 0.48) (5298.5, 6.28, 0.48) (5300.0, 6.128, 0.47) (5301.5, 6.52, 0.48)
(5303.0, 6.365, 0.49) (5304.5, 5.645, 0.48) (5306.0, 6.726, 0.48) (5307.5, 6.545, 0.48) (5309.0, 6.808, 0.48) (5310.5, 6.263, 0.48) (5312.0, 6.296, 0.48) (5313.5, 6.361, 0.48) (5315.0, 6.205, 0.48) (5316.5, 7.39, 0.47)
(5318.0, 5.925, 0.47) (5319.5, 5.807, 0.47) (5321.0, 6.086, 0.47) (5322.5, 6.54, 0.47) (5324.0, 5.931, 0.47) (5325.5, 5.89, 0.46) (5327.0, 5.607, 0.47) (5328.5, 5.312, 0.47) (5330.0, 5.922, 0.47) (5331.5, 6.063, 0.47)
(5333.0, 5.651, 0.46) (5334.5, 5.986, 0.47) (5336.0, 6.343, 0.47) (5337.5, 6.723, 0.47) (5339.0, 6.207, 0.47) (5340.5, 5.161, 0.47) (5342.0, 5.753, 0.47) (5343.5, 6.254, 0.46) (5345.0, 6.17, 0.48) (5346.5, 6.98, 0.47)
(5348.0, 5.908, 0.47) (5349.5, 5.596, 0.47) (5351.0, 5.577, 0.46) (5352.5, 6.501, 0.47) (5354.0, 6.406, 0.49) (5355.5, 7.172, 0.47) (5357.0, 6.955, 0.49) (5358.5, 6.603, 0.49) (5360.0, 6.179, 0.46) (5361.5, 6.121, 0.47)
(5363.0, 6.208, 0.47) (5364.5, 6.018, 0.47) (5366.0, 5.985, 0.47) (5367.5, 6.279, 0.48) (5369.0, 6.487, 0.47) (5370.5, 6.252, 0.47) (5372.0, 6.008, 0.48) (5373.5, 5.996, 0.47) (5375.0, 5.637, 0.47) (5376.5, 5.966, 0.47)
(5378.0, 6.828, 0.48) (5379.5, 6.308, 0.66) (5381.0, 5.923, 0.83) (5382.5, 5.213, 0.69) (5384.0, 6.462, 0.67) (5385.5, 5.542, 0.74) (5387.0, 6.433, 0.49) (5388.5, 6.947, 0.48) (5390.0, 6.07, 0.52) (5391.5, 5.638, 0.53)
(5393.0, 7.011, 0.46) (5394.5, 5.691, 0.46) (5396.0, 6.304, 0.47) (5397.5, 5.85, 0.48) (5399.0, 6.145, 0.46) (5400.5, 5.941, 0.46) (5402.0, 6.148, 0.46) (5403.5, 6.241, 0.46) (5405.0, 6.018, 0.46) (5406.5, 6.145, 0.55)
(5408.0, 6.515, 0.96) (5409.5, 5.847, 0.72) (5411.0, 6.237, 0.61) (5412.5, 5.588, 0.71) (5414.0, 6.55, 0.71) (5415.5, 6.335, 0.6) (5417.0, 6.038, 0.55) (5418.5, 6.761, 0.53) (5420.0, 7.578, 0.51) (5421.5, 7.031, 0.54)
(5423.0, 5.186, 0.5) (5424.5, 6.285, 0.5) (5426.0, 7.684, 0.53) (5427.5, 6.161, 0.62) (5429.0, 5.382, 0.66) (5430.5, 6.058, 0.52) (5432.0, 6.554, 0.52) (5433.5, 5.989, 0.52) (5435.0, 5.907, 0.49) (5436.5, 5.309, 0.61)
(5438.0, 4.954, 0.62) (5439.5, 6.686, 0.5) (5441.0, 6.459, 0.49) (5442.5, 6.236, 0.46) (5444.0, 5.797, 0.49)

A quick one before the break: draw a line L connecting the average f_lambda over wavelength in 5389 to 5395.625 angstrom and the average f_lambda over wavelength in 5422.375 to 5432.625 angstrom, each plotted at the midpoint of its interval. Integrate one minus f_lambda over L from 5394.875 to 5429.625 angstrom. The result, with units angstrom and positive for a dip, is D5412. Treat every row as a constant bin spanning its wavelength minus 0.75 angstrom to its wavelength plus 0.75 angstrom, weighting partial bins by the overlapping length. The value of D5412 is -0.5 angstrom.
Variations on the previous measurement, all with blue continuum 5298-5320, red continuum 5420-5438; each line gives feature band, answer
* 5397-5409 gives 0.1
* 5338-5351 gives 0.6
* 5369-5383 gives 0.4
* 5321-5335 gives 1.0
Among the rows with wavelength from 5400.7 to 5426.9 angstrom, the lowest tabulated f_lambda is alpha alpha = 5.186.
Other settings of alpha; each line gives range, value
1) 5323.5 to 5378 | 5.161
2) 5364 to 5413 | 5.213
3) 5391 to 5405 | 5.638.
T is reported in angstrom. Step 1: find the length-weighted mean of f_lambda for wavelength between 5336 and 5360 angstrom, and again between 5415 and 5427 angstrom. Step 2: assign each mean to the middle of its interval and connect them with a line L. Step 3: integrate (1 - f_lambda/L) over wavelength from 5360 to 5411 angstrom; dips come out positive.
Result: 2.5 angstrom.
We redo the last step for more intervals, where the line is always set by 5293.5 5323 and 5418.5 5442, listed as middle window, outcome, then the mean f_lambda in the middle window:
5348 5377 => 0.34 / 6.2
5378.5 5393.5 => 0.26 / 6.15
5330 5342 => 0.56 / 6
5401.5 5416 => 0.20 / 6.16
